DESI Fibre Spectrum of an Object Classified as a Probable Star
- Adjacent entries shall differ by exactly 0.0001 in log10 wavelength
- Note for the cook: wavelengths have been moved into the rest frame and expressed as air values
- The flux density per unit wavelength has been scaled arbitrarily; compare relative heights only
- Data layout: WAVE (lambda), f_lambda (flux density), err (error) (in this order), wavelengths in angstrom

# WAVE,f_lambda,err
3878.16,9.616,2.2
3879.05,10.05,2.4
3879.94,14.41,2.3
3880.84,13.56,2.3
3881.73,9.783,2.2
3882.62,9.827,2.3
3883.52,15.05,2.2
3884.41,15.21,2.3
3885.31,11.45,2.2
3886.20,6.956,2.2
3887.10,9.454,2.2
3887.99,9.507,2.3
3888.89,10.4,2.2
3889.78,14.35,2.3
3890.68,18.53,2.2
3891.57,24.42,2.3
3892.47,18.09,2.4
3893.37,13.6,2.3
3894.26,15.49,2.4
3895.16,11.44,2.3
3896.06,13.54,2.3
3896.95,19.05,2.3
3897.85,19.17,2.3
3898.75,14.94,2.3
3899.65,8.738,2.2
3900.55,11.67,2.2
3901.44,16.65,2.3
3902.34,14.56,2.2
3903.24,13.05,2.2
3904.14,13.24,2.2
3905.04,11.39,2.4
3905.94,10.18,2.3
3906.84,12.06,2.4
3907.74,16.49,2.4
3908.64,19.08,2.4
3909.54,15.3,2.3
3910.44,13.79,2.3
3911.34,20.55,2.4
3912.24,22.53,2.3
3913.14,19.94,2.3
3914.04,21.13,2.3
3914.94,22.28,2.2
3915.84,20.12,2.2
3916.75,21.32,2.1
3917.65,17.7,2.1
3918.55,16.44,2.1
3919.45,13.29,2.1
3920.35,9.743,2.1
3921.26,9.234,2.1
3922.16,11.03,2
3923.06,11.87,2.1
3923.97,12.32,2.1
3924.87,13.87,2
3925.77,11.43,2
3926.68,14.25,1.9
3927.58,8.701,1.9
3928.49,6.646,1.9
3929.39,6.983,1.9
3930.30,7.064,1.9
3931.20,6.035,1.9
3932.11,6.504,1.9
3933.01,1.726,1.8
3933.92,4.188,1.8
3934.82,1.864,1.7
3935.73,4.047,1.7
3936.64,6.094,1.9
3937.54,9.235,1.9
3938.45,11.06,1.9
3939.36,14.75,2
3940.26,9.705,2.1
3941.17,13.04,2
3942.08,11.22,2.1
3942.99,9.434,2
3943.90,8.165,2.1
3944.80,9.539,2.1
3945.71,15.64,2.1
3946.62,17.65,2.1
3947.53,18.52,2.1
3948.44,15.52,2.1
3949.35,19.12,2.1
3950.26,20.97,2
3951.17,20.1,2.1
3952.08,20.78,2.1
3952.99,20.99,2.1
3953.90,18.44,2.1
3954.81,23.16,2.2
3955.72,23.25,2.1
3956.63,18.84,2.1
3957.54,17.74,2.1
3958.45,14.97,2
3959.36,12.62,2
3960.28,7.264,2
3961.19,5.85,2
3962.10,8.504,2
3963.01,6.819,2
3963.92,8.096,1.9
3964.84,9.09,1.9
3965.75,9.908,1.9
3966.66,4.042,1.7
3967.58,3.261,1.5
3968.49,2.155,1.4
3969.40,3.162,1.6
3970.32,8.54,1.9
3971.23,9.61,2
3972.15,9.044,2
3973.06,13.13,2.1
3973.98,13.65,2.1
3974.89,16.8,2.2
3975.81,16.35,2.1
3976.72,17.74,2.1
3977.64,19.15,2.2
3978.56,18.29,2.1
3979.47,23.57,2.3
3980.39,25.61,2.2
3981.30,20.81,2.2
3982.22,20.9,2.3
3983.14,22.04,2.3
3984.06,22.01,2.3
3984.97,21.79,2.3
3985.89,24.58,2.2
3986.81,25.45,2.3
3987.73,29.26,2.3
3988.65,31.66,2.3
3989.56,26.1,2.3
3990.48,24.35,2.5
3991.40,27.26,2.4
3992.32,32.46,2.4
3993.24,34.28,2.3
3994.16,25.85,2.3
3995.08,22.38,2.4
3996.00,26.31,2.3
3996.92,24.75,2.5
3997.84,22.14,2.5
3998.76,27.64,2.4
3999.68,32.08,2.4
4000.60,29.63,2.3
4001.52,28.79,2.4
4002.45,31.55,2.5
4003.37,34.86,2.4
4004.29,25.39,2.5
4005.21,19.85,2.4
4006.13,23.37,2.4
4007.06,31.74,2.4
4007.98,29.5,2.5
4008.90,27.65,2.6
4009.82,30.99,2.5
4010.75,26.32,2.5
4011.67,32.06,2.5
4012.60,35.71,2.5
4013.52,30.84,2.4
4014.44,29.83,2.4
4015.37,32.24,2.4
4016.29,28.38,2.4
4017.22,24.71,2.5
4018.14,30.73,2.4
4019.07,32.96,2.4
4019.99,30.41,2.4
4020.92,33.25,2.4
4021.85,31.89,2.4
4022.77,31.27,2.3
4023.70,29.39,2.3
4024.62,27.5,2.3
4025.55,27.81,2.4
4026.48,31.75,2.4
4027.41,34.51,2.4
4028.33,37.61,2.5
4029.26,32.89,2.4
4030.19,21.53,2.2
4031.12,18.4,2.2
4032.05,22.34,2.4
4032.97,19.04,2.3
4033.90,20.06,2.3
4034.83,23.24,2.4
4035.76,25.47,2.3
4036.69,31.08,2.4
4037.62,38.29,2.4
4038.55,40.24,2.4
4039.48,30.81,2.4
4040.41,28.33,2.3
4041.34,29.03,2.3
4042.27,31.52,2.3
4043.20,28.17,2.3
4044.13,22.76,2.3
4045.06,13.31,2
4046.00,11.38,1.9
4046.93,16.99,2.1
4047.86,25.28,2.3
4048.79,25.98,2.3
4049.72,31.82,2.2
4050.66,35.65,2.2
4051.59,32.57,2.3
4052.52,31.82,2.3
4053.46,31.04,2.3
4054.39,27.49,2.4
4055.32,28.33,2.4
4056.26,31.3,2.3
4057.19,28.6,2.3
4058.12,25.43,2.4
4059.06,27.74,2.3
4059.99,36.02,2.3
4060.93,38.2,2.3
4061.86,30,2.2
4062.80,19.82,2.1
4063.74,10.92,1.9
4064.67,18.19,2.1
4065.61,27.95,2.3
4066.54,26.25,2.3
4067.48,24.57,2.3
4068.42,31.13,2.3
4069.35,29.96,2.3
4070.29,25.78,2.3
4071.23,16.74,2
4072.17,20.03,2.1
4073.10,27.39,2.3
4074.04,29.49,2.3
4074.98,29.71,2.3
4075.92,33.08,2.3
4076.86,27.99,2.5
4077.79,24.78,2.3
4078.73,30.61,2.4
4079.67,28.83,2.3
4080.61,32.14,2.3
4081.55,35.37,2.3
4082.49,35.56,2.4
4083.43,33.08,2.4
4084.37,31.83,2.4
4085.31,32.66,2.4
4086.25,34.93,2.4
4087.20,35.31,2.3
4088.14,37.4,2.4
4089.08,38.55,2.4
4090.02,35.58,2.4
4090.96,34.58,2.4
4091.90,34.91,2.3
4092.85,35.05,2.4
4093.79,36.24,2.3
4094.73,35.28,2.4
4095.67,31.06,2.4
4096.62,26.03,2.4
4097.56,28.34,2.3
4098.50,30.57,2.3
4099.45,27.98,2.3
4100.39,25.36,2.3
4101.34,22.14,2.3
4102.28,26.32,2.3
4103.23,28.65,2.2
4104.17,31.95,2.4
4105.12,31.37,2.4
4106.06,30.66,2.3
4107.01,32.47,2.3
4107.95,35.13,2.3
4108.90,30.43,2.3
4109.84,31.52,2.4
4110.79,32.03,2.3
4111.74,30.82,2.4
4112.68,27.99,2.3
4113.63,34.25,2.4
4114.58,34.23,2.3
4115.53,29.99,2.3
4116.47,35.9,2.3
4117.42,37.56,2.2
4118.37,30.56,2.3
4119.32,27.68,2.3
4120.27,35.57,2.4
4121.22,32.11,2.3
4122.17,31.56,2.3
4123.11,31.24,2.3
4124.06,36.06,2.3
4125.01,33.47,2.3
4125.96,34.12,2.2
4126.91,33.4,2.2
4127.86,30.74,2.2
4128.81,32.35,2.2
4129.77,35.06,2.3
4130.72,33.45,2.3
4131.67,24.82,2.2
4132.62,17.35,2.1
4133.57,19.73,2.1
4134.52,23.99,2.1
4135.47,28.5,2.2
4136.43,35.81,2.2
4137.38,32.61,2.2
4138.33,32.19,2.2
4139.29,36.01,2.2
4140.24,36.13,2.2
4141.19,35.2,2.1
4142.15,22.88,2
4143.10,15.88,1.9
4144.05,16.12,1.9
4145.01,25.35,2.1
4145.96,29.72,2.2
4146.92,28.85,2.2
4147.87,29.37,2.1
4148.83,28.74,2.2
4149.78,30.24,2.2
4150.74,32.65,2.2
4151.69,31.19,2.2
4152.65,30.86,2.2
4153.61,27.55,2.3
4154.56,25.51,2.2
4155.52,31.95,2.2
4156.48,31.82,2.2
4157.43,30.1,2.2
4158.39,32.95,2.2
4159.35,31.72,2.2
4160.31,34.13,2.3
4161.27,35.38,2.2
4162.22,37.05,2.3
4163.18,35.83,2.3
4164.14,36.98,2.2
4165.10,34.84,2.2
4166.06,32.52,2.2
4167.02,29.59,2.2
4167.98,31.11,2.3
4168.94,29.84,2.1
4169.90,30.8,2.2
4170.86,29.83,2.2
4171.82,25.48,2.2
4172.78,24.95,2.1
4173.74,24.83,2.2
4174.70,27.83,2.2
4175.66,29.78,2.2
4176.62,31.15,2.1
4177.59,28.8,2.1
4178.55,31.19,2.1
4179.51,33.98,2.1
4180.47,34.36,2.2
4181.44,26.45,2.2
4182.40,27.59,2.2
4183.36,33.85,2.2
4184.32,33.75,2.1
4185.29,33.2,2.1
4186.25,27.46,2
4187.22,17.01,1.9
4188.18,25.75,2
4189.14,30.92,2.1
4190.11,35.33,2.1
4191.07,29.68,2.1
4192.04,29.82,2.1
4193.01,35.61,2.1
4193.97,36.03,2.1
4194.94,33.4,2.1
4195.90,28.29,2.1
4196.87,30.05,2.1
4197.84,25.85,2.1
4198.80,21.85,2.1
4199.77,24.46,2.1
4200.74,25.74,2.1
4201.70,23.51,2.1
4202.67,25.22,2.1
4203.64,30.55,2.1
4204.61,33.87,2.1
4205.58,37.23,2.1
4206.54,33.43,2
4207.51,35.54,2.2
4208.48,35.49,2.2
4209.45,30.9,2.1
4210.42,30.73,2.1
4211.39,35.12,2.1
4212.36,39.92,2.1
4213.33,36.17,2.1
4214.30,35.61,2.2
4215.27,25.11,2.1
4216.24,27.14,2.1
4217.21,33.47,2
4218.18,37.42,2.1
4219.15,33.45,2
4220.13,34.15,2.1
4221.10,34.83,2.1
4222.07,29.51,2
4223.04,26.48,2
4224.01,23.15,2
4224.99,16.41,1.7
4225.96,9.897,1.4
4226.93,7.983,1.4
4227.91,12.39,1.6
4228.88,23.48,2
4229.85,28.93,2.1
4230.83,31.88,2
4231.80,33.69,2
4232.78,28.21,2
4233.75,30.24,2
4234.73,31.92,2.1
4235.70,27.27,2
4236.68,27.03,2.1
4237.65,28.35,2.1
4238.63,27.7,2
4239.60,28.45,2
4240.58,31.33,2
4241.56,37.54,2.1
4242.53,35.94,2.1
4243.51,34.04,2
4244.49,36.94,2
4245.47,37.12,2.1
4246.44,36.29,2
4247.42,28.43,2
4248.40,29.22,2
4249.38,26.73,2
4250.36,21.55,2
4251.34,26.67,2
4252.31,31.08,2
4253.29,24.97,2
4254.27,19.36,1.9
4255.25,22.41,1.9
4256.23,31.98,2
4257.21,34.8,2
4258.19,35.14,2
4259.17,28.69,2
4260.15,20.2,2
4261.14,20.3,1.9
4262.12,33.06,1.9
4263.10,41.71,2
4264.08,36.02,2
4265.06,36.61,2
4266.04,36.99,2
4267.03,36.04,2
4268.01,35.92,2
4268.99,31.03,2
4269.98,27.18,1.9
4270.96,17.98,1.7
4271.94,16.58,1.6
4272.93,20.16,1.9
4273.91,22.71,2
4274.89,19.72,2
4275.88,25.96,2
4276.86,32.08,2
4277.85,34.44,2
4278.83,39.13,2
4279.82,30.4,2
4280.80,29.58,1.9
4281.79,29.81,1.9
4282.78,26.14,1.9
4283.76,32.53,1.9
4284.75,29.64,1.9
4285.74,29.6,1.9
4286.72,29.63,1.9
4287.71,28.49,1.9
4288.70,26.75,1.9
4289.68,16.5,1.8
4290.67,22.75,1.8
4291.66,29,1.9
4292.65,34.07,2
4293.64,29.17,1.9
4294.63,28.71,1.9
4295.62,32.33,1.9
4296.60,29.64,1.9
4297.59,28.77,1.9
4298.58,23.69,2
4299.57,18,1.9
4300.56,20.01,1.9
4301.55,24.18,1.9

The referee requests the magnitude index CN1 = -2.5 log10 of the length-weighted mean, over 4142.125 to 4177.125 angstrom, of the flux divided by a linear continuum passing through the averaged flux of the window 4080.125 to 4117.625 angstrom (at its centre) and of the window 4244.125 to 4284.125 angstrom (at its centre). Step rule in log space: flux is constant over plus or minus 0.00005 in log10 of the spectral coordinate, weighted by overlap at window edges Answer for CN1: 0.05 mag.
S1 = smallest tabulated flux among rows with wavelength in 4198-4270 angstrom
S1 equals 7.983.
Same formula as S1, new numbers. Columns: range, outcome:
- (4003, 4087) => 10.92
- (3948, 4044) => 2.155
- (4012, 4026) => 24.71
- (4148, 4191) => 17.01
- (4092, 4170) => 15.88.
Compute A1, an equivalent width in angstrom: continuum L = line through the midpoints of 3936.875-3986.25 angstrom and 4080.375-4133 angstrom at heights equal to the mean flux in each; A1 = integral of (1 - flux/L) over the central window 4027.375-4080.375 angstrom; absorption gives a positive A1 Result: -3.4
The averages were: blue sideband 14.5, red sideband 32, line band 27.1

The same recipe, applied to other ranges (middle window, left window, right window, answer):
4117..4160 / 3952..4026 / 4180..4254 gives -4.8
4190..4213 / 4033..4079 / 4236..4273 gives -1.6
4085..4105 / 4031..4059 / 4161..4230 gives -2.9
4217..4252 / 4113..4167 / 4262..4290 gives 1.6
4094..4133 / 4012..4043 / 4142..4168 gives -1.4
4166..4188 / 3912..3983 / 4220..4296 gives -4.3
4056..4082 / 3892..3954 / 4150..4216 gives -4.7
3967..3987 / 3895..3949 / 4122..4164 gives 1.4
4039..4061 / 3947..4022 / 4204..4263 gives -3.7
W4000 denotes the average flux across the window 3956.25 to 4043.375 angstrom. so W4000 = 23.6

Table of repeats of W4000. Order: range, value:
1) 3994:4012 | 27.6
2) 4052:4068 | 27.3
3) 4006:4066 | 28.2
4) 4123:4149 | 29.2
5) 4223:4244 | 26.5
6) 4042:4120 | 29.5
